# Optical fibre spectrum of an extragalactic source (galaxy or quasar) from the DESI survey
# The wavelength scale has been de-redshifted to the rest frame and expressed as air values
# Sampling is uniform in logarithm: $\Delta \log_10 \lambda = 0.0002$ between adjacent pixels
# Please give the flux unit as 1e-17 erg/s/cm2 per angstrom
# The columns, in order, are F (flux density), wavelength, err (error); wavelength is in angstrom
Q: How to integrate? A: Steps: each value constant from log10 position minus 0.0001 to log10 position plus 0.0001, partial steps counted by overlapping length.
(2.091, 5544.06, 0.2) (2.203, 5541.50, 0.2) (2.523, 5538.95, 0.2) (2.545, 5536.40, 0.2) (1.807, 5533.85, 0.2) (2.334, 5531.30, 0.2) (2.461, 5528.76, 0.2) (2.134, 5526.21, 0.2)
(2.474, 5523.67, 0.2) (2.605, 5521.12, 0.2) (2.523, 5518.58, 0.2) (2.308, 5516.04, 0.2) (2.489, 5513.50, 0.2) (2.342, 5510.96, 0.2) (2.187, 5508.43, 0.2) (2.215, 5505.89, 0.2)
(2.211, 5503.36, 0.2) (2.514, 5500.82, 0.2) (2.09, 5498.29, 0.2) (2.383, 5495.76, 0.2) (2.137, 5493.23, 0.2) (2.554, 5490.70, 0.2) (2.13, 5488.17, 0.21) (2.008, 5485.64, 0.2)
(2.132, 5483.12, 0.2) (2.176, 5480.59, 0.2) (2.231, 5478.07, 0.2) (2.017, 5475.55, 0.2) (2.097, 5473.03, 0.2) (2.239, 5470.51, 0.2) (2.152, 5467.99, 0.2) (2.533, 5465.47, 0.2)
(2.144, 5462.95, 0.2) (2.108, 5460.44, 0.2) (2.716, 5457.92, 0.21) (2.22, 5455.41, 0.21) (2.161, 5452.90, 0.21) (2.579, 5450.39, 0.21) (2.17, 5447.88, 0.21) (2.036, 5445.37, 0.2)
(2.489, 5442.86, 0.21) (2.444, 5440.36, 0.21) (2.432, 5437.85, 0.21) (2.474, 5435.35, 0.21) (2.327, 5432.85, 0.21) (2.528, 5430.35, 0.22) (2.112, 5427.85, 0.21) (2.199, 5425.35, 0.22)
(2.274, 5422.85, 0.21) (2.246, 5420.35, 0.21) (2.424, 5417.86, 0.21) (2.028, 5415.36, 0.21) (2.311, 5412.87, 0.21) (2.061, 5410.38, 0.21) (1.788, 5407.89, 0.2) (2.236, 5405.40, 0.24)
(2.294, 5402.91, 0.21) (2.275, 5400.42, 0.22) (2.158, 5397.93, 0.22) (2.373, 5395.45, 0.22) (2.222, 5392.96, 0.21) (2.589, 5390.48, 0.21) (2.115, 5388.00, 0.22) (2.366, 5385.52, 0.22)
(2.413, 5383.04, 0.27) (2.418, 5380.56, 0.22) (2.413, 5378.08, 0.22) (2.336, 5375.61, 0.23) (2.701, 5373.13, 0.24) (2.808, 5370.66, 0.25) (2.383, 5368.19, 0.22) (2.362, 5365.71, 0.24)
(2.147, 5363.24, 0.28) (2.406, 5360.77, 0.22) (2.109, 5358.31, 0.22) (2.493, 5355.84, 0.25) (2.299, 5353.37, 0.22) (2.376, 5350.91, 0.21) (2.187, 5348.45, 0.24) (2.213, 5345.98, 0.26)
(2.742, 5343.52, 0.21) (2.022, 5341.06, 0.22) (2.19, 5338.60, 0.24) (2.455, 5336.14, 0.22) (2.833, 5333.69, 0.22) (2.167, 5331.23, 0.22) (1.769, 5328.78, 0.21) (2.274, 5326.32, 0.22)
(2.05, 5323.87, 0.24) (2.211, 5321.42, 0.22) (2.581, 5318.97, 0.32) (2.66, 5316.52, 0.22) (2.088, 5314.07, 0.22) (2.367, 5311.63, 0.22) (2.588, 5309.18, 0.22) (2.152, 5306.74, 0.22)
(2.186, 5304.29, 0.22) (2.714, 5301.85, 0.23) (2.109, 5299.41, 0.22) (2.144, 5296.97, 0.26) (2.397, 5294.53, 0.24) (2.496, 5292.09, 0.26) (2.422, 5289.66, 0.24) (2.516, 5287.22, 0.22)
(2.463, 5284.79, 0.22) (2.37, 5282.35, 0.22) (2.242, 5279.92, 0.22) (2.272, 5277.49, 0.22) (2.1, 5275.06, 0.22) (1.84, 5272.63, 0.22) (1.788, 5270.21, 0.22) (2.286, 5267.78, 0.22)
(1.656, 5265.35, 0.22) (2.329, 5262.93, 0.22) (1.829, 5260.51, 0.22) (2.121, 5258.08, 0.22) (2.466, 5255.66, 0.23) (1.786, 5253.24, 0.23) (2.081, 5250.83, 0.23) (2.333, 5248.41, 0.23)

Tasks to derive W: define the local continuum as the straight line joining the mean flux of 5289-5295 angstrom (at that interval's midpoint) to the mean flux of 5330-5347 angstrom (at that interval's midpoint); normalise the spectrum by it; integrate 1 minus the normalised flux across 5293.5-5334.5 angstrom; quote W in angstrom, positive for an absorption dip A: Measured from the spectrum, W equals 1.8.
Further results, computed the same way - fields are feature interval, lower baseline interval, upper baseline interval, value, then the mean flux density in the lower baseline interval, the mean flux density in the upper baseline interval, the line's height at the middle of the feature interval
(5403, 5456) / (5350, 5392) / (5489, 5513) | 1.9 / 2.4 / 2.3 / 2.35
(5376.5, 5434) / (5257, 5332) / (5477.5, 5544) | -0.1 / 2.23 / 2.29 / 2.26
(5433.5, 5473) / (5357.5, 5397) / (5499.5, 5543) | 0.7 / 2.39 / 2.34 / 2.36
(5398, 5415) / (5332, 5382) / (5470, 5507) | 1.2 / 2.39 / 2.21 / 2.32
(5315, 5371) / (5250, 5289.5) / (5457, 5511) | -3.9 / 2.14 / 2.24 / 2.17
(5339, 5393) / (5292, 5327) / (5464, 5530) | -1.3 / 2.33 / 2.28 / 2.32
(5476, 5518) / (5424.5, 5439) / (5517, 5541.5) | 1.9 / 2.35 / 2.37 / 2.36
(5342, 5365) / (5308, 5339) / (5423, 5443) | 0.1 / 2.33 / 2.36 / 2.34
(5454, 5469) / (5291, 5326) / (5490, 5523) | 0.2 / 2.34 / 2.35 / 2.35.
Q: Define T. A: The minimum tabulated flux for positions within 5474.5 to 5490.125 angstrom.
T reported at 2.008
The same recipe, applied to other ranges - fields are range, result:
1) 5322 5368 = 1.769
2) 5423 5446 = 2.036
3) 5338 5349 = 2.022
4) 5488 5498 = 2.13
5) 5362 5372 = 2.147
